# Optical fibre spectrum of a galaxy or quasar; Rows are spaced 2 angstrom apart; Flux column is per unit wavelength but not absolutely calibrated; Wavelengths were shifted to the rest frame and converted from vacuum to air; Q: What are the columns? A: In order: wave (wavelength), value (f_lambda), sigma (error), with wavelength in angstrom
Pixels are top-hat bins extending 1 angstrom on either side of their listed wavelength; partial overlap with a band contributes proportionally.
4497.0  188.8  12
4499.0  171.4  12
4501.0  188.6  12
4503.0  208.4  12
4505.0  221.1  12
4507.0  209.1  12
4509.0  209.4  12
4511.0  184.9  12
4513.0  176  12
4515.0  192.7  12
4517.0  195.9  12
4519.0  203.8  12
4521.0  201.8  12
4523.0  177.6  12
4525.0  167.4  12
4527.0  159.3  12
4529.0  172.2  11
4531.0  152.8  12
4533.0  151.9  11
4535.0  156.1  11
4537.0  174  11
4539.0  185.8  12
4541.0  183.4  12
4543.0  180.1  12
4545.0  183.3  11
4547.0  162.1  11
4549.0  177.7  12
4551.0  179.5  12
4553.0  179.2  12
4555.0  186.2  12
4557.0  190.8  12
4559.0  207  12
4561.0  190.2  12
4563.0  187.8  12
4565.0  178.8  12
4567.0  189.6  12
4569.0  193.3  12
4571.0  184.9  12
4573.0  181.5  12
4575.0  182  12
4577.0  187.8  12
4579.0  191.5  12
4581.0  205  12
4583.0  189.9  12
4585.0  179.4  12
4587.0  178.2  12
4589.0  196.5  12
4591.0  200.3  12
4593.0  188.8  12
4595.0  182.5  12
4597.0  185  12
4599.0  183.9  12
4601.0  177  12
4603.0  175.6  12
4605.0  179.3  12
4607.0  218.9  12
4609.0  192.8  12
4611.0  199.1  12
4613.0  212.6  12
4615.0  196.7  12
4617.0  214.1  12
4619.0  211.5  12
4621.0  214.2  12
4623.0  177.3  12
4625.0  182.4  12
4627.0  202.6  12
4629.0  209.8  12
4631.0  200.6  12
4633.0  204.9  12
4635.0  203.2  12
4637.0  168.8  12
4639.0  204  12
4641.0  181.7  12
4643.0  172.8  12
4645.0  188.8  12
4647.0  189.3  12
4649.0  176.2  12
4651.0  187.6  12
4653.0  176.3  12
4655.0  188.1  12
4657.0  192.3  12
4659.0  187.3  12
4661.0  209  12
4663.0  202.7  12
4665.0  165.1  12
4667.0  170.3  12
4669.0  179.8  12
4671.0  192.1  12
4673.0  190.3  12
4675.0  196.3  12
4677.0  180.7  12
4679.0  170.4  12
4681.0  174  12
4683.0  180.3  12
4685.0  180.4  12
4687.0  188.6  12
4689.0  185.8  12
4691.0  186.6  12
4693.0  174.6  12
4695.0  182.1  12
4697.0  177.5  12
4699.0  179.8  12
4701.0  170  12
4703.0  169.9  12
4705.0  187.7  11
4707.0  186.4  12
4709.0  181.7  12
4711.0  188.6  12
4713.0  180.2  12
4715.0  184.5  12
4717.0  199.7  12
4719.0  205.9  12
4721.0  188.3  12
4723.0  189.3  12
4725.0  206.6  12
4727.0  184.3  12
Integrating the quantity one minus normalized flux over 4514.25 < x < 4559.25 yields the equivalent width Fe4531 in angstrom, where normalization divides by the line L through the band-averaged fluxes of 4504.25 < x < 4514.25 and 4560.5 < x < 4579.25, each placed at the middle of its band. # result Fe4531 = 3.5 angstrom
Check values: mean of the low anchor 199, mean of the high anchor 186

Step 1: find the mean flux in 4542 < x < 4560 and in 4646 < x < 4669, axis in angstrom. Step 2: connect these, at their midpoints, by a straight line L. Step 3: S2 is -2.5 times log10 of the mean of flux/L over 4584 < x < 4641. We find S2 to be -0.06 mag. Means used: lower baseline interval 183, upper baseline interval 186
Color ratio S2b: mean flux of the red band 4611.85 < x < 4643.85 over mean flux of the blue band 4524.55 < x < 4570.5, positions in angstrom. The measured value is 1.11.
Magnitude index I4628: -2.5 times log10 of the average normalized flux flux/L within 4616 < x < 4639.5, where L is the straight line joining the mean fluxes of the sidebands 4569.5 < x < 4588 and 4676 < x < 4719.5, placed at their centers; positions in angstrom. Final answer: -0.081 mag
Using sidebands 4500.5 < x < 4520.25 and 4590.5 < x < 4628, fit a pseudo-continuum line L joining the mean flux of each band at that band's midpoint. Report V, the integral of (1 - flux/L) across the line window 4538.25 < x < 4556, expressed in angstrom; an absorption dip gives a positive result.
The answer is 1.6 angstrom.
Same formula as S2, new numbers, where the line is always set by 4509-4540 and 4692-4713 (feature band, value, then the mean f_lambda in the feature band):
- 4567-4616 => -0.068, 190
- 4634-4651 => -0.039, 186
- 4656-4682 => -0.035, 185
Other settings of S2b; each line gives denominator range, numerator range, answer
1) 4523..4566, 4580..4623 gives 1.10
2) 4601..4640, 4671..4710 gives 0.92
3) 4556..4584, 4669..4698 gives 0.96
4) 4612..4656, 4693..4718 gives 0.94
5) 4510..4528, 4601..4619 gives 1.07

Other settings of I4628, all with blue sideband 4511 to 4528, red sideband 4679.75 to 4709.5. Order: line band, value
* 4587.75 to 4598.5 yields -0.04 mag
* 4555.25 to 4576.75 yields -0.03 mag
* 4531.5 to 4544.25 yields 0.08 mag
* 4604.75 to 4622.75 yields -0.12 mag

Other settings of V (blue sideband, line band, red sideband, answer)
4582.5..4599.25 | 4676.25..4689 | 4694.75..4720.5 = 0.4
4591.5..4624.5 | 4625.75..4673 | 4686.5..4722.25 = 0.2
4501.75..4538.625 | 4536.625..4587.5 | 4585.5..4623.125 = 1.1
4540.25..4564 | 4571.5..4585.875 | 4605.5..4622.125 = 0.4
